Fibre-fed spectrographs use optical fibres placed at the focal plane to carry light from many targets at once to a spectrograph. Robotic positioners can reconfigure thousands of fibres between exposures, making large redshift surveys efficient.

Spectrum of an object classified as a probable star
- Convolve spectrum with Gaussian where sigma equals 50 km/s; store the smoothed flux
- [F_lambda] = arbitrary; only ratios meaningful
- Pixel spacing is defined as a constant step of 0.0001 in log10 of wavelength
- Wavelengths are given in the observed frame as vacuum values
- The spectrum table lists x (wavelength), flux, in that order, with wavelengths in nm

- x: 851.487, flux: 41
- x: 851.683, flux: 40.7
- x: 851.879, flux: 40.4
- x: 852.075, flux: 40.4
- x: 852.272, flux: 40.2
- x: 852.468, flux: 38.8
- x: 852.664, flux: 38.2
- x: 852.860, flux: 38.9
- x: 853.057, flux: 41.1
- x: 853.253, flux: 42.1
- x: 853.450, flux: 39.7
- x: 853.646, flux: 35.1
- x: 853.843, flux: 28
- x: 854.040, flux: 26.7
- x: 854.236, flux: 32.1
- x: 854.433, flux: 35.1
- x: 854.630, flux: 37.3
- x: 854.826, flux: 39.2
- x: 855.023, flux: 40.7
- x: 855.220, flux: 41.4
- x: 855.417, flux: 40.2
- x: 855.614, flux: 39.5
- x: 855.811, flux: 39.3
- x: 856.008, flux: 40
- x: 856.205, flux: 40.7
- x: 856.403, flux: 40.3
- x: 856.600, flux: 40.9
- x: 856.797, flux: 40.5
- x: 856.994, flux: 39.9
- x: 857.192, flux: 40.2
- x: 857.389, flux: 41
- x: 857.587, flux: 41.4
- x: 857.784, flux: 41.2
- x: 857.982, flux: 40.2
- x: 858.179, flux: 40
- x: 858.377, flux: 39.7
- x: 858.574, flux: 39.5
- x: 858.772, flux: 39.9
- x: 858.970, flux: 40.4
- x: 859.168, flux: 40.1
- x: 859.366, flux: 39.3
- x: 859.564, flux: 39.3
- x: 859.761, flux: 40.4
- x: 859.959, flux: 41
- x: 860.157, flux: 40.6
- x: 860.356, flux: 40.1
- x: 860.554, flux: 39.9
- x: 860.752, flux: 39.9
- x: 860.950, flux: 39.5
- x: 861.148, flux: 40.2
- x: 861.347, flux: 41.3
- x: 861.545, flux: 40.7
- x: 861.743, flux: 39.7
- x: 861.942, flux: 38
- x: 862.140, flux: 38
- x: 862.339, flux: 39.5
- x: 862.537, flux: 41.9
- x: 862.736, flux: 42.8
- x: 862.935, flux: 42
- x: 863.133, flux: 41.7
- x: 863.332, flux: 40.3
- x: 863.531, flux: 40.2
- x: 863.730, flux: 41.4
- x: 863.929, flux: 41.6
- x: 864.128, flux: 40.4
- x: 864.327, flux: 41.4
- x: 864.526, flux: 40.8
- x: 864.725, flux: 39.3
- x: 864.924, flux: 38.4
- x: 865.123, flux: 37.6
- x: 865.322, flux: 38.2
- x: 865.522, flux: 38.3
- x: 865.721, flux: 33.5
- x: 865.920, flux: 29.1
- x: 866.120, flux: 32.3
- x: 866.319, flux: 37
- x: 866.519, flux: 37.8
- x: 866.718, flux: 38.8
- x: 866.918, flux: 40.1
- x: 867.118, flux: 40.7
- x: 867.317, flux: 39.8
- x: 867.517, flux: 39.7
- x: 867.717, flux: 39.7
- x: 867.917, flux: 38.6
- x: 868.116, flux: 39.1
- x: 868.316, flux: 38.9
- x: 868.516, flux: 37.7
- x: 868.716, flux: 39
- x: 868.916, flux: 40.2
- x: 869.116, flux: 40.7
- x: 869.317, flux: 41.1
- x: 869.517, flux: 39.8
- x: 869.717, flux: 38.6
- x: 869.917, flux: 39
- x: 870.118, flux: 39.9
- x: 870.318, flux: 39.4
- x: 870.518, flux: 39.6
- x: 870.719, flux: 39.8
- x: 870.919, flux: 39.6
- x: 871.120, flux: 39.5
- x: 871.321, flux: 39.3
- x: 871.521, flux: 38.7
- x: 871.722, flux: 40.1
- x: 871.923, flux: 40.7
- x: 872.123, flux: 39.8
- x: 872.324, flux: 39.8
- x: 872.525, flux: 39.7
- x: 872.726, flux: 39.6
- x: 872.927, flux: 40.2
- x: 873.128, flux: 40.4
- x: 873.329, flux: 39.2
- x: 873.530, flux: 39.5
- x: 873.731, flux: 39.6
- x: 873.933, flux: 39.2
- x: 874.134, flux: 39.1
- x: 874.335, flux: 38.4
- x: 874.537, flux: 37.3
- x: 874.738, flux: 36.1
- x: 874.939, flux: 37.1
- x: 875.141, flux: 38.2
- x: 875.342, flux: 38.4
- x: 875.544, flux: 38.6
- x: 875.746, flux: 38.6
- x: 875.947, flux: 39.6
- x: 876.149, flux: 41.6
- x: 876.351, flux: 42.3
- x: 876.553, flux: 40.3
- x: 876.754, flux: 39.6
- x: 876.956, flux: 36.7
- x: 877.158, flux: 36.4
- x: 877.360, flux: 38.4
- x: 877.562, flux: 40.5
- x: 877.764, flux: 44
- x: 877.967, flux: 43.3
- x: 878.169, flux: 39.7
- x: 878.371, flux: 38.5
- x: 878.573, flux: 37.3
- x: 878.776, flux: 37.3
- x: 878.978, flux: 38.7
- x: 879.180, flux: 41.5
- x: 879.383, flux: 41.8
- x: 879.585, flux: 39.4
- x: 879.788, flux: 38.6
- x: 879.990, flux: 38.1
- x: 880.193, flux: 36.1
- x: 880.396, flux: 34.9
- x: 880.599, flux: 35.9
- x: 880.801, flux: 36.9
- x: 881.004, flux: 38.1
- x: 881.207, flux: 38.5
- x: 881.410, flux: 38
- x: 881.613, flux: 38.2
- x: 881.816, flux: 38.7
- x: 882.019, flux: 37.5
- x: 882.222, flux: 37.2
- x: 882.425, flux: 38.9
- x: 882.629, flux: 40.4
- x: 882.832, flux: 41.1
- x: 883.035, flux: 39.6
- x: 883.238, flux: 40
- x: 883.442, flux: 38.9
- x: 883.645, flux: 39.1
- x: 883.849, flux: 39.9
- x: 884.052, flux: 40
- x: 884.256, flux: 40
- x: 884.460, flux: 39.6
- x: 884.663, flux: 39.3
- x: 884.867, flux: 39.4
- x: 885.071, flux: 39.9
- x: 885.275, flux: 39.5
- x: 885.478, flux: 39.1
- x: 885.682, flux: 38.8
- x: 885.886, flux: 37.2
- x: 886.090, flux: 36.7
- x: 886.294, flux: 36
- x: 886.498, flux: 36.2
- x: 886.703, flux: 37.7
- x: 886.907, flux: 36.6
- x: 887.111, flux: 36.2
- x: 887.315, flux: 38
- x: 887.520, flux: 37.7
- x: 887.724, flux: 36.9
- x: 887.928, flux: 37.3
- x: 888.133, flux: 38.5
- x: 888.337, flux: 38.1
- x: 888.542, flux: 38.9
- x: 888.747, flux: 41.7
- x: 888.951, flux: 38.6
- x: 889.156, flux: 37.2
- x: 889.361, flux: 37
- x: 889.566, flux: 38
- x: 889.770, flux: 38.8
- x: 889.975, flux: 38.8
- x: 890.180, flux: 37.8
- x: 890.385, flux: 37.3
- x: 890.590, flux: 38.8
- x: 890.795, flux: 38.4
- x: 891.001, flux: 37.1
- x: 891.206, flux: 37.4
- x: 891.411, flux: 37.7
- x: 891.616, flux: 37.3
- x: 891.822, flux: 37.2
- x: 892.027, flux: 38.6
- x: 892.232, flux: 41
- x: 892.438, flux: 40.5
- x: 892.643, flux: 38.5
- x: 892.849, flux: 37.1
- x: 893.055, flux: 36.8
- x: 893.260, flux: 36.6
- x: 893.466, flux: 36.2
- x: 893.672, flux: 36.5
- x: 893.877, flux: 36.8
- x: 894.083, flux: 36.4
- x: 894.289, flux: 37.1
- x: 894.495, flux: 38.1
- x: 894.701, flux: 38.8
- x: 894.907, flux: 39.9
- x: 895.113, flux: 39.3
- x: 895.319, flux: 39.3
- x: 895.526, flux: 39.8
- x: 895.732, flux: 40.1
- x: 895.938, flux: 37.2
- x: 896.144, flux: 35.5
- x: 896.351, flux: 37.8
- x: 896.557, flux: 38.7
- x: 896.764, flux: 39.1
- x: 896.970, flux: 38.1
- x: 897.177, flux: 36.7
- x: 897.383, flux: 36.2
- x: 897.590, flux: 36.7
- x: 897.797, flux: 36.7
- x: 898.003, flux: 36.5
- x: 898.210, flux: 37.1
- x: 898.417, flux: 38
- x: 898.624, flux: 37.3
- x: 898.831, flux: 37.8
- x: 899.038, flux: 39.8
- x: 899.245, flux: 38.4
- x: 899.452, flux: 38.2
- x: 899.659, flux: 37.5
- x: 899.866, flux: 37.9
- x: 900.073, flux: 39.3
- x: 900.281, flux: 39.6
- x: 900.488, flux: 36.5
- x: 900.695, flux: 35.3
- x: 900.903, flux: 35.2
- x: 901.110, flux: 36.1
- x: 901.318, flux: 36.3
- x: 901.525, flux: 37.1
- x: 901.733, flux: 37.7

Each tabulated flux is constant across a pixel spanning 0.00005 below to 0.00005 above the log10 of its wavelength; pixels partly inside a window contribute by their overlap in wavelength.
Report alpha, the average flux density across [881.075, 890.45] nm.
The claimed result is 38.5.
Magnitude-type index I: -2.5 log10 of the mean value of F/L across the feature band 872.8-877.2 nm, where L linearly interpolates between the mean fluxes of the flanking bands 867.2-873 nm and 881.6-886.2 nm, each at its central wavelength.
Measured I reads 0.01 mag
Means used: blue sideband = 39.6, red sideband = 39.1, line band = 39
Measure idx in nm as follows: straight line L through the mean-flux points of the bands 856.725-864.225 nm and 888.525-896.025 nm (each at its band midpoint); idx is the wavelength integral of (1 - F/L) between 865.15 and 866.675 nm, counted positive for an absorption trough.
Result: 0.17 nm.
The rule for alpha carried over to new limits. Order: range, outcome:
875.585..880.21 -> 39.5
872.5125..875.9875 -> 38.8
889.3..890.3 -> 38.1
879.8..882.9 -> 37.9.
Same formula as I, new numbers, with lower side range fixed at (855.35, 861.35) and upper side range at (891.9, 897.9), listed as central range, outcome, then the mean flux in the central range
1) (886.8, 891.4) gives 0.01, 38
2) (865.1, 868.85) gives 0.05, 37.7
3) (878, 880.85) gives 0.02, 38.3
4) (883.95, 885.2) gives -0.03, 39.7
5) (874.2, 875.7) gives 0.04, 37.8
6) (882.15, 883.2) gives -0.02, 39.5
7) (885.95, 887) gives 0.05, 36.6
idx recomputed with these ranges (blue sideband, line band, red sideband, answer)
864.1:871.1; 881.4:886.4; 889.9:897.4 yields -0.09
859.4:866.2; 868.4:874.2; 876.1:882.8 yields -0.07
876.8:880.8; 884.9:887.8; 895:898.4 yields 0.05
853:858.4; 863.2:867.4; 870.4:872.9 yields 0.09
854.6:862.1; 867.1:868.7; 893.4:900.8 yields 0.01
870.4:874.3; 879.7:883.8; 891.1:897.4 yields 0.07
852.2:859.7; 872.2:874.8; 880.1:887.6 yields -0.04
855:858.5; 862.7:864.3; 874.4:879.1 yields -0.05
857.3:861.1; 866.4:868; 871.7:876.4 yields 0.01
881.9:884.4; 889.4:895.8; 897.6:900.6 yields 0.06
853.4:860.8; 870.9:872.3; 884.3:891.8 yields -0.04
